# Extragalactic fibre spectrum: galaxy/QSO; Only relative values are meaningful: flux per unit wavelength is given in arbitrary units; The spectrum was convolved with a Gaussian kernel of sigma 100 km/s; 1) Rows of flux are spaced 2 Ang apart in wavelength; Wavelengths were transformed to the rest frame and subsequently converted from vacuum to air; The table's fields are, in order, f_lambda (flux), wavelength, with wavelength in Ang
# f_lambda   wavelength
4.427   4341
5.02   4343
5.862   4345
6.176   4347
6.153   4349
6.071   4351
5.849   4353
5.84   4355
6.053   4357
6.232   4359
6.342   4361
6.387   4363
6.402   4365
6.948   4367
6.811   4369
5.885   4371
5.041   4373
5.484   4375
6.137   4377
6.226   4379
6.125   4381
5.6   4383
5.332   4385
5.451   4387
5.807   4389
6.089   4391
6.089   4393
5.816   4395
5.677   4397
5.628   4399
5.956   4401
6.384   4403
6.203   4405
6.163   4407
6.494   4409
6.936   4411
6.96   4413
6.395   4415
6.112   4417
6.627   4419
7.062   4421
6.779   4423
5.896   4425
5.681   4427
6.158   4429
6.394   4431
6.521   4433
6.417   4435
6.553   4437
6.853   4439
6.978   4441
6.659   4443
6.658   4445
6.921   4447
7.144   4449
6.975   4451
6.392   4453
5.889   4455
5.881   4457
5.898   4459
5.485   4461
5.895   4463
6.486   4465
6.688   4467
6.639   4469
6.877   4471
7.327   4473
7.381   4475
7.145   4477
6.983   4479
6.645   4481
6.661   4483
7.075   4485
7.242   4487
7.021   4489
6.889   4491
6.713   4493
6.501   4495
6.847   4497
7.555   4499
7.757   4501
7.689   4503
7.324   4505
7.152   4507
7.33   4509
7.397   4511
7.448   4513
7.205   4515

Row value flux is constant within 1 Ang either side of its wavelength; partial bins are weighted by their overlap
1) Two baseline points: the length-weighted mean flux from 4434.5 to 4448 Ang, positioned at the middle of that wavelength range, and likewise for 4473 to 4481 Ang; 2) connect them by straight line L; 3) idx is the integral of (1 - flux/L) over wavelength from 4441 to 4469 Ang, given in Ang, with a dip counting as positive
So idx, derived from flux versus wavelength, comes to 1.89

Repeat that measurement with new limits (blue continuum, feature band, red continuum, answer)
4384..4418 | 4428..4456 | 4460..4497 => -0.7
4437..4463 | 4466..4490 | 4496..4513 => -0.1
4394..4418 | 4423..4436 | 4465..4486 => 0.5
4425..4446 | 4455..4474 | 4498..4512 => 1.5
